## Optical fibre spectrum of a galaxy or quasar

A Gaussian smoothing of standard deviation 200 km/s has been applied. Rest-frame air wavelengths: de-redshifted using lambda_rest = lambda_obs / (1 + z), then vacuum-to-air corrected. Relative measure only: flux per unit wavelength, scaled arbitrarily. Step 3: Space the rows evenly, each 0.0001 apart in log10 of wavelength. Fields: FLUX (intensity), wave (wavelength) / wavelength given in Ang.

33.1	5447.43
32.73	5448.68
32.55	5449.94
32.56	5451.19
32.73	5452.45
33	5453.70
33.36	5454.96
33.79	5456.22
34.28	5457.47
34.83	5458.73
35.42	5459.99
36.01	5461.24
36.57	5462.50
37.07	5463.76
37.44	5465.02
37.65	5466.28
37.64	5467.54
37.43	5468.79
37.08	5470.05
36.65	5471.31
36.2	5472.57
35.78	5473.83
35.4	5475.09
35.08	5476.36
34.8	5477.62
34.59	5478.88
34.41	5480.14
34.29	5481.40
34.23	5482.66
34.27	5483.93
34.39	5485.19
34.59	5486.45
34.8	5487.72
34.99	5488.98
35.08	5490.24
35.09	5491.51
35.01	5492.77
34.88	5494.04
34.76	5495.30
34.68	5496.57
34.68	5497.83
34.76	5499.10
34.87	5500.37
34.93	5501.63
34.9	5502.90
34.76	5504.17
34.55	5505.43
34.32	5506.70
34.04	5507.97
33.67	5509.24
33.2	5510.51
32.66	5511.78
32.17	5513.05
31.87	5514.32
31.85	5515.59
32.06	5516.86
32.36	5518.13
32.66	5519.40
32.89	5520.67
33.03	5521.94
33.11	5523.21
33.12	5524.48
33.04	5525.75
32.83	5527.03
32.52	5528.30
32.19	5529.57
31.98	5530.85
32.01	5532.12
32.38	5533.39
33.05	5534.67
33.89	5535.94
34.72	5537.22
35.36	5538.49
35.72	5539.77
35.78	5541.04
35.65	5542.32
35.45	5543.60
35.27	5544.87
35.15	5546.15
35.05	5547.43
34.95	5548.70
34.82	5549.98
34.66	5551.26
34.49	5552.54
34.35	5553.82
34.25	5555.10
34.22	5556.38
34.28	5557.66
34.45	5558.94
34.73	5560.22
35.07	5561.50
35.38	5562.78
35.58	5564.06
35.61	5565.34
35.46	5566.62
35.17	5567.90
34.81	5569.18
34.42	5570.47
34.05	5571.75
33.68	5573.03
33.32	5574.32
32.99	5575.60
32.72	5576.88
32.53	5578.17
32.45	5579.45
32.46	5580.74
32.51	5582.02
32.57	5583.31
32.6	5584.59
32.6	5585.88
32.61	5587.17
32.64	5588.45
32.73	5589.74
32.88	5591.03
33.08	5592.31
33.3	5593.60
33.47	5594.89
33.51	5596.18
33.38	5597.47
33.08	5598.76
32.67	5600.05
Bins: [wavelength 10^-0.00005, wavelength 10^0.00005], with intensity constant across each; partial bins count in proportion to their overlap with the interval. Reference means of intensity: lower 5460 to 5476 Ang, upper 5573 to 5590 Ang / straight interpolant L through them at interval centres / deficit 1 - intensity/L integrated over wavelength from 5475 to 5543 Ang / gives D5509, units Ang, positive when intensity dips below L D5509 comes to 2.50 Ang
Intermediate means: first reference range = 36.7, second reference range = 32.7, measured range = 33.9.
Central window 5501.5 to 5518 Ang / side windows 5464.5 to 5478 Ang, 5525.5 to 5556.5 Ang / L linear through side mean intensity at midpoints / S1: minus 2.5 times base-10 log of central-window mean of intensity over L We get 0.06 mag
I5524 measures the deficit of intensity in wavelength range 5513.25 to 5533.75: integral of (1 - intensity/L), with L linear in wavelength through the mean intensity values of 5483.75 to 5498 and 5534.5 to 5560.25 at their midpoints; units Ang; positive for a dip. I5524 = 1.4 Ang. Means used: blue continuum 34.8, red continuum 34.8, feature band 32.5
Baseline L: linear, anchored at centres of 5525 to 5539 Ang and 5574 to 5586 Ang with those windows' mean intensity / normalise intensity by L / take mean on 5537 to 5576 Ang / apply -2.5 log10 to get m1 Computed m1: -0.06 mag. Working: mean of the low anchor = 33.1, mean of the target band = 34.8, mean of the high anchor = 32.7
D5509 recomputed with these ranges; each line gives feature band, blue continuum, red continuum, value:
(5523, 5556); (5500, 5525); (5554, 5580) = -0.3 Ang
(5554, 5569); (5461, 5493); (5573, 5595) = -0.7 Ang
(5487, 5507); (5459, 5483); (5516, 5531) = -0.3 Ang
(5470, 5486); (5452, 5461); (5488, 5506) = -0.3 Ang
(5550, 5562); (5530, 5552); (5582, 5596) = -0.2 Ang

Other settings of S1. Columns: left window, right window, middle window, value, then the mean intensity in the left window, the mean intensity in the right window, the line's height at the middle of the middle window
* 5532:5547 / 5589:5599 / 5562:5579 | -0.02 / 34.6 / 33.2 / 33.8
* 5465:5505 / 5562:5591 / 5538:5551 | -0.03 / 35.3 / 33.6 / 34.2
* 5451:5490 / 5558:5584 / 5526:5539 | 0.05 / 35.2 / 34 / 34.5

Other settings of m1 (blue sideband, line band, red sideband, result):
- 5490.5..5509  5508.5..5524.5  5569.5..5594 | 0.055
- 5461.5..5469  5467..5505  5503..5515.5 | 0.008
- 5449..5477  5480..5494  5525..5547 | 0.007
